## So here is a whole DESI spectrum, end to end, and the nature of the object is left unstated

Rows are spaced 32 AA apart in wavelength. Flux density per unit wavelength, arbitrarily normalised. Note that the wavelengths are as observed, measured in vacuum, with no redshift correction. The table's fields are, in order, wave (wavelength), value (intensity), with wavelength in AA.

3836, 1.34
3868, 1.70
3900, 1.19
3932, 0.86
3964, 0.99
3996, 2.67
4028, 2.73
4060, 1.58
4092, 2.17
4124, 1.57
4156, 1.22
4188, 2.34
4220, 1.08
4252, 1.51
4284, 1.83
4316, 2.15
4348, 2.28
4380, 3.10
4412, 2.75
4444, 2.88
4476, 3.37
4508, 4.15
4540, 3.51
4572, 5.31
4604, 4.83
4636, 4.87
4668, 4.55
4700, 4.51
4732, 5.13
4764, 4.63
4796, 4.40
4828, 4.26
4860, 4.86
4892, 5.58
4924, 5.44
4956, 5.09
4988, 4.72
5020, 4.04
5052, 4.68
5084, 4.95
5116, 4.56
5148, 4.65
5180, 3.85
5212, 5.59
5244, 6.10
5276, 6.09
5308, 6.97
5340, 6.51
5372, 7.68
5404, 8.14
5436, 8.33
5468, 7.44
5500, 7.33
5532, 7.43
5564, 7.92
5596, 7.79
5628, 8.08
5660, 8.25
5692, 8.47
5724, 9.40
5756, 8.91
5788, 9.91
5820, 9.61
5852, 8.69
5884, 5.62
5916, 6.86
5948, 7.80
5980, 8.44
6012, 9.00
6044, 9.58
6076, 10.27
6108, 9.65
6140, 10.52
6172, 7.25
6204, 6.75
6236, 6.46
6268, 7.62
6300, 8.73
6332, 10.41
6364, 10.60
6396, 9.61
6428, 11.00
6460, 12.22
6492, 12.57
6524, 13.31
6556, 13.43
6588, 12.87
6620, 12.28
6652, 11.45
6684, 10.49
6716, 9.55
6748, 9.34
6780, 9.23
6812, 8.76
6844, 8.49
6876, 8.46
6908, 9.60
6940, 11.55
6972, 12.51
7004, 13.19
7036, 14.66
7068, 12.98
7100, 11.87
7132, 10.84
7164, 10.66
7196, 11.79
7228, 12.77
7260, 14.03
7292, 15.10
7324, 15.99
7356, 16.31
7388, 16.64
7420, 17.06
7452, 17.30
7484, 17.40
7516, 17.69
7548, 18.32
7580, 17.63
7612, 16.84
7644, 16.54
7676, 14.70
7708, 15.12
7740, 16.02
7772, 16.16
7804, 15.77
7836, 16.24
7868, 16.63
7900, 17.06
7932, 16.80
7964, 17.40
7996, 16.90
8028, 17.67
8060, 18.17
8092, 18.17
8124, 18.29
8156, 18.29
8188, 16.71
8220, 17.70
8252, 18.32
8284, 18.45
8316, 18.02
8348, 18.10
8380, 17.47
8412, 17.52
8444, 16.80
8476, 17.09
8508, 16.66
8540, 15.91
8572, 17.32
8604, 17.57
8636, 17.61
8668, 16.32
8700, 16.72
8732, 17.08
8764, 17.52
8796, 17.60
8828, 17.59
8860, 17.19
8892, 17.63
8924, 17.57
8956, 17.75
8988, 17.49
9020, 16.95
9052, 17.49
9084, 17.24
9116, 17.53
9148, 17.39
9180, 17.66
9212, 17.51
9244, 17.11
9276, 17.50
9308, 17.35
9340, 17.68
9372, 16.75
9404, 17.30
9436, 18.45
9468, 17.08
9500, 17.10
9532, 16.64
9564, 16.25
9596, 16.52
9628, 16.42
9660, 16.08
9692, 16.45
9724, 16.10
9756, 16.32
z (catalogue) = 0.00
